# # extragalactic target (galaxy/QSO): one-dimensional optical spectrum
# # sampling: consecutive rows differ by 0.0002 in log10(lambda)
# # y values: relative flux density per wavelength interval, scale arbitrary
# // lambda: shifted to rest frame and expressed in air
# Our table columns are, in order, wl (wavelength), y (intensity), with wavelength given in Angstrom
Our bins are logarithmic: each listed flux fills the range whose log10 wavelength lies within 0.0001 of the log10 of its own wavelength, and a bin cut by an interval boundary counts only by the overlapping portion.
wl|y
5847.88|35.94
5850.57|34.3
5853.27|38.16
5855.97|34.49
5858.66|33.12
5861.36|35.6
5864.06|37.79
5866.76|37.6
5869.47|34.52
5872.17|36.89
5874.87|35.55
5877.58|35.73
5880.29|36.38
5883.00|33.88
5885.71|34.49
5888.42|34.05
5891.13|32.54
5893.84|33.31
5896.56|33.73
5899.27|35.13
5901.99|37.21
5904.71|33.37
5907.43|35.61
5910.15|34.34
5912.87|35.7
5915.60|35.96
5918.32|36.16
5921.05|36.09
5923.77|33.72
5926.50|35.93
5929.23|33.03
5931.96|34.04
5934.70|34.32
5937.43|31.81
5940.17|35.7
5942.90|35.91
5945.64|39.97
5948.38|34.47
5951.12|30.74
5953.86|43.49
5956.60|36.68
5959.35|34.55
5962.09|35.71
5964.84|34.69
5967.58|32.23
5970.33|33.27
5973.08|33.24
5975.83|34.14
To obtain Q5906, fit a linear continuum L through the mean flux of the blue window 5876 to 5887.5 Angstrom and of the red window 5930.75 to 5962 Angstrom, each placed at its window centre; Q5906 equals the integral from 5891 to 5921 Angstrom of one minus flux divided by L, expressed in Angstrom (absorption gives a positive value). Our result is 0.3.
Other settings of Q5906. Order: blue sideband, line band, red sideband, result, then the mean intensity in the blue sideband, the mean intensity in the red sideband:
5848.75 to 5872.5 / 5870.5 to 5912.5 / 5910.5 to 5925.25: 0.9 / 35.8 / 35.5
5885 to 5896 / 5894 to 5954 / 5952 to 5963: 0.6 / 33.6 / 37.4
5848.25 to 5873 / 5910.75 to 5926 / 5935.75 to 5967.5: 0.1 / 35.8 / 35.6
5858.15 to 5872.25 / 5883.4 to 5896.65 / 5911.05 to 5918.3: 0.8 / 36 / 35.8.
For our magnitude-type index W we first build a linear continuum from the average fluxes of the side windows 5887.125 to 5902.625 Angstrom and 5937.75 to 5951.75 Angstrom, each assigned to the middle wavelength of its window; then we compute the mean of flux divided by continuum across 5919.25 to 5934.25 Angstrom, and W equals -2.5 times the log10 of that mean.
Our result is 0.011 mag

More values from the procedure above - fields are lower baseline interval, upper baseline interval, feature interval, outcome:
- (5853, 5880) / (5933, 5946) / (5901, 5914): 0.01 mag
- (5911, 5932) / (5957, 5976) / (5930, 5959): -0.03 mag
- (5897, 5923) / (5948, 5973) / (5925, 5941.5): 0.04 mag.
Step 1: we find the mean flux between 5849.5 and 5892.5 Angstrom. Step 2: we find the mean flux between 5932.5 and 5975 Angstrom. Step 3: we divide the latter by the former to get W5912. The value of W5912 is 0.99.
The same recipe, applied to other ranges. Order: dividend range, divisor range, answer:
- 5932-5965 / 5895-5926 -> 1.01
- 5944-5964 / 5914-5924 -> 1.02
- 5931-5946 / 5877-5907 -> 1.01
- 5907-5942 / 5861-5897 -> 0.99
